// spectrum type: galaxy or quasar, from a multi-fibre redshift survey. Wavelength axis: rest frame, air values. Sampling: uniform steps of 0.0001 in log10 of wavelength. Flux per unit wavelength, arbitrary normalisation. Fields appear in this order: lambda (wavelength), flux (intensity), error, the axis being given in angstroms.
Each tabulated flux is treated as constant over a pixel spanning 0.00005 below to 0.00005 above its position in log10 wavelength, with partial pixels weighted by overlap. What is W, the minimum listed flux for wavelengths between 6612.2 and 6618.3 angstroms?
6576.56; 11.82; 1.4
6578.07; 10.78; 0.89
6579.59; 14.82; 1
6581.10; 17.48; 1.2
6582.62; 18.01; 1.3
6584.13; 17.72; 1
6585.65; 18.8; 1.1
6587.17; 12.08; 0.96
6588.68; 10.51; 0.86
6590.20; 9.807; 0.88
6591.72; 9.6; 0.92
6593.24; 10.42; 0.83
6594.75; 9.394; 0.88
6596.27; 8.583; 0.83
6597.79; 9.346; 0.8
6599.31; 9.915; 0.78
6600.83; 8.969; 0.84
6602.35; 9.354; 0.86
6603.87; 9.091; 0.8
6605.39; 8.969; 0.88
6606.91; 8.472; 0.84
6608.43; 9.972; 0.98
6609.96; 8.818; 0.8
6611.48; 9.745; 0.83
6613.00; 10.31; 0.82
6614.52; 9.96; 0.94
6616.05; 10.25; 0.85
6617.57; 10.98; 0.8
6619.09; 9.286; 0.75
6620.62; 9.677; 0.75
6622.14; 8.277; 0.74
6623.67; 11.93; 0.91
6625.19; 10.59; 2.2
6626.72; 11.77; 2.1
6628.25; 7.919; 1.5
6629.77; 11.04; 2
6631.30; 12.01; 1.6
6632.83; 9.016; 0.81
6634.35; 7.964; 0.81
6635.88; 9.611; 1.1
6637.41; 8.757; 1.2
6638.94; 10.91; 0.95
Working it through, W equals 9.96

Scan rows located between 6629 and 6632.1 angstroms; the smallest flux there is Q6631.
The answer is 11.04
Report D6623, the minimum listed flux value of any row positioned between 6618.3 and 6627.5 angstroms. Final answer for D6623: 8.277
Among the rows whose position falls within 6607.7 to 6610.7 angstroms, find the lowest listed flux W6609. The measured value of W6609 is 8.818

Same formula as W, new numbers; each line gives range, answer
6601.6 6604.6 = 9.091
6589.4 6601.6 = 8.583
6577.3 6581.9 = 10.78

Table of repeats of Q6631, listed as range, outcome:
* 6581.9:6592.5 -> 9.6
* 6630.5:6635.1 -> 7.964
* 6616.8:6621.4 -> 9.286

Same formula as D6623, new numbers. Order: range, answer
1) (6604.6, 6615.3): 8.472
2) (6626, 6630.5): 7.919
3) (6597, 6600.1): 9.346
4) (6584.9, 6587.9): 12.08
